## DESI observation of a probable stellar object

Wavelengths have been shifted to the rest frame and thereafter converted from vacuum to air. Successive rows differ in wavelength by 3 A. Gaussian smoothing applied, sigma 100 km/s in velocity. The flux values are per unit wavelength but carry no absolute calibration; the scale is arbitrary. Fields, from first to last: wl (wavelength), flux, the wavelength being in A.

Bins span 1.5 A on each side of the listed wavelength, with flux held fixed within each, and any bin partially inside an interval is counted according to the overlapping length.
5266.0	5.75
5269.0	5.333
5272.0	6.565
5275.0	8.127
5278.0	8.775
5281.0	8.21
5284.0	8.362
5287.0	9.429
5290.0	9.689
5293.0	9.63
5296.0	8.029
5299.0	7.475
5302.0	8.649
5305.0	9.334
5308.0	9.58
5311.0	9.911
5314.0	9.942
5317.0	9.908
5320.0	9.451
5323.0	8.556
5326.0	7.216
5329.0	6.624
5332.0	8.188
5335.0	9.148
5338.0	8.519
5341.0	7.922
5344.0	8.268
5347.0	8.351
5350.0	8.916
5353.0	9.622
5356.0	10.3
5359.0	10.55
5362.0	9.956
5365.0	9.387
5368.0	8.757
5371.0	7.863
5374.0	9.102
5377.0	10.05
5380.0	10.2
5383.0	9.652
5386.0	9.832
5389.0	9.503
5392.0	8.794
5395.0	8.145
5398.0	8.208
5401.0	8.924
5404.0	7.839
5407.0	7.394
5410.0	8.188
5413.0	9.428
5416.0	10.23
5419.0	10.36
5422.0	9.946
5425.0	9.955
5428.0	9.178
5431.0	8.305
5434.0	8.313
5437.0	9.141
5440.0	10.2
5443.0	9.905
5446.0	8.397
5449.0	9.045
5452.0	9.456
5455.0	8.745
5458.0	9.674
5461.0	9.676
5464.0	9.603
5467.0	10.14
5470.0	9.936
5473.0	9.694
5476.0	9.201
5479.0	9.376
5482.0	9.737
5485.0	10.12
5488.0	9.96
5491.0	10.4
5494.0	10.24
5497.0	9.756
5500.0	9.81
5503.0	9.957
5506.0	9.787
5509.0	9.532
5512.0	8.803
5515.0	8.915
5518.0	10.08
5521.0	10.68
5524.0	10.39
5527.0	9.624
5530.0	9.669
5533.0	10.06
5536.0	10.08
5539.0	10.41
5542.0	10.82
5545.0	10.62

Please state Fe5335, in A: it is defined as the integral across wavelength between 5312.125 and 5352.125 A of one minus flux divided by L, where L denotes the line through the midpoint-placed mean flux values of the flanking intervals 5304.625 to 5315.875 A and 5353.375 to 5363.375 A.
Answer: 5.52 A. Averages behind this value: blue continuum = 9.73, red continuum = 10.2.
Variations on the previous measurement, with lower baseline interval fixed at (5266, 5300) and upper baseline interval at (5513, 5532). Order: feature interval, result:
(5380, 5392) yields -1.07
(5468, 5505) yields -0.99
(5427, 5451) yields 0.44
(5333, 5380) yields -2.88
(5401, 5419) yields 0.46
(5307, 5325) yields -2.59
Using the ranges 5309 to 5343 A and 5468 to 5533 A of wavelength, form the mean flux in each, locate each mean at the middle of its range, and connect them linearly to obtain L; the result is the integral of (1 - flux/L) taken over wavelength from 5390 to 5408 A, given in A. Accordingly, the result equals 1.7 A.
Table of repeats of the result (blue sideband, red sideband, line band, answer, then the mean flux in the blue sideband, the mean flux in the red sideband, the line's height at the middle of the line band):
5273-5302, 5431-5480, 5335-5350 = 0.7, 8.6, 9.37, 8.85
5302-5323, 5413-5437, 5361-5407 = 2.2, 9.53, 9.45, 9.48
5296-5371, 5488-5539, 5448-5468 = 0.2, 8.9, 9.88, 9.58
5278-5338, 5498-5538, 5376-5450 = 1.1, 8.8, 9.81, 9.3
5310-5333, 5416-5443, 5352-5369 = -1.5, 8.71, 9.5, 8.99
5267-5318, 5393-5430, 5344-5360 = -1.1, 8.6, 8.97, 8.79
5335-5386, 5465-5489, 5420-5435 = 0.5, 9.23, 9.76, 9.54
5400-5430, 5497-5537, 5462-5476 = -0.4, 9.13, 9.79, 9.48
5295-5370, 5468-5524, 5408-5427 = -0.5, 8.9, 9.8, 9.37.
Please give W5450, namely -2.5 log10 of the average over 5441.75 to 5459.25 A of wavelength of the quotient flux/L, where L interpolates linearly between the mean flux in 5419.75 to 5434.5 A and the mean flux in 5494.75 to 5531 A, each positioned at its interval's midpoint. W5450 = 0.02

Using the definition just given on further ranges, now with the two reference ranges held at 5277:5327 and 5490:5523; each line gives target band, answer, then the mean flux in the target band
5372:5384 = -0.05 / 9.68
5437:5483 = 0.01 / 9.5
